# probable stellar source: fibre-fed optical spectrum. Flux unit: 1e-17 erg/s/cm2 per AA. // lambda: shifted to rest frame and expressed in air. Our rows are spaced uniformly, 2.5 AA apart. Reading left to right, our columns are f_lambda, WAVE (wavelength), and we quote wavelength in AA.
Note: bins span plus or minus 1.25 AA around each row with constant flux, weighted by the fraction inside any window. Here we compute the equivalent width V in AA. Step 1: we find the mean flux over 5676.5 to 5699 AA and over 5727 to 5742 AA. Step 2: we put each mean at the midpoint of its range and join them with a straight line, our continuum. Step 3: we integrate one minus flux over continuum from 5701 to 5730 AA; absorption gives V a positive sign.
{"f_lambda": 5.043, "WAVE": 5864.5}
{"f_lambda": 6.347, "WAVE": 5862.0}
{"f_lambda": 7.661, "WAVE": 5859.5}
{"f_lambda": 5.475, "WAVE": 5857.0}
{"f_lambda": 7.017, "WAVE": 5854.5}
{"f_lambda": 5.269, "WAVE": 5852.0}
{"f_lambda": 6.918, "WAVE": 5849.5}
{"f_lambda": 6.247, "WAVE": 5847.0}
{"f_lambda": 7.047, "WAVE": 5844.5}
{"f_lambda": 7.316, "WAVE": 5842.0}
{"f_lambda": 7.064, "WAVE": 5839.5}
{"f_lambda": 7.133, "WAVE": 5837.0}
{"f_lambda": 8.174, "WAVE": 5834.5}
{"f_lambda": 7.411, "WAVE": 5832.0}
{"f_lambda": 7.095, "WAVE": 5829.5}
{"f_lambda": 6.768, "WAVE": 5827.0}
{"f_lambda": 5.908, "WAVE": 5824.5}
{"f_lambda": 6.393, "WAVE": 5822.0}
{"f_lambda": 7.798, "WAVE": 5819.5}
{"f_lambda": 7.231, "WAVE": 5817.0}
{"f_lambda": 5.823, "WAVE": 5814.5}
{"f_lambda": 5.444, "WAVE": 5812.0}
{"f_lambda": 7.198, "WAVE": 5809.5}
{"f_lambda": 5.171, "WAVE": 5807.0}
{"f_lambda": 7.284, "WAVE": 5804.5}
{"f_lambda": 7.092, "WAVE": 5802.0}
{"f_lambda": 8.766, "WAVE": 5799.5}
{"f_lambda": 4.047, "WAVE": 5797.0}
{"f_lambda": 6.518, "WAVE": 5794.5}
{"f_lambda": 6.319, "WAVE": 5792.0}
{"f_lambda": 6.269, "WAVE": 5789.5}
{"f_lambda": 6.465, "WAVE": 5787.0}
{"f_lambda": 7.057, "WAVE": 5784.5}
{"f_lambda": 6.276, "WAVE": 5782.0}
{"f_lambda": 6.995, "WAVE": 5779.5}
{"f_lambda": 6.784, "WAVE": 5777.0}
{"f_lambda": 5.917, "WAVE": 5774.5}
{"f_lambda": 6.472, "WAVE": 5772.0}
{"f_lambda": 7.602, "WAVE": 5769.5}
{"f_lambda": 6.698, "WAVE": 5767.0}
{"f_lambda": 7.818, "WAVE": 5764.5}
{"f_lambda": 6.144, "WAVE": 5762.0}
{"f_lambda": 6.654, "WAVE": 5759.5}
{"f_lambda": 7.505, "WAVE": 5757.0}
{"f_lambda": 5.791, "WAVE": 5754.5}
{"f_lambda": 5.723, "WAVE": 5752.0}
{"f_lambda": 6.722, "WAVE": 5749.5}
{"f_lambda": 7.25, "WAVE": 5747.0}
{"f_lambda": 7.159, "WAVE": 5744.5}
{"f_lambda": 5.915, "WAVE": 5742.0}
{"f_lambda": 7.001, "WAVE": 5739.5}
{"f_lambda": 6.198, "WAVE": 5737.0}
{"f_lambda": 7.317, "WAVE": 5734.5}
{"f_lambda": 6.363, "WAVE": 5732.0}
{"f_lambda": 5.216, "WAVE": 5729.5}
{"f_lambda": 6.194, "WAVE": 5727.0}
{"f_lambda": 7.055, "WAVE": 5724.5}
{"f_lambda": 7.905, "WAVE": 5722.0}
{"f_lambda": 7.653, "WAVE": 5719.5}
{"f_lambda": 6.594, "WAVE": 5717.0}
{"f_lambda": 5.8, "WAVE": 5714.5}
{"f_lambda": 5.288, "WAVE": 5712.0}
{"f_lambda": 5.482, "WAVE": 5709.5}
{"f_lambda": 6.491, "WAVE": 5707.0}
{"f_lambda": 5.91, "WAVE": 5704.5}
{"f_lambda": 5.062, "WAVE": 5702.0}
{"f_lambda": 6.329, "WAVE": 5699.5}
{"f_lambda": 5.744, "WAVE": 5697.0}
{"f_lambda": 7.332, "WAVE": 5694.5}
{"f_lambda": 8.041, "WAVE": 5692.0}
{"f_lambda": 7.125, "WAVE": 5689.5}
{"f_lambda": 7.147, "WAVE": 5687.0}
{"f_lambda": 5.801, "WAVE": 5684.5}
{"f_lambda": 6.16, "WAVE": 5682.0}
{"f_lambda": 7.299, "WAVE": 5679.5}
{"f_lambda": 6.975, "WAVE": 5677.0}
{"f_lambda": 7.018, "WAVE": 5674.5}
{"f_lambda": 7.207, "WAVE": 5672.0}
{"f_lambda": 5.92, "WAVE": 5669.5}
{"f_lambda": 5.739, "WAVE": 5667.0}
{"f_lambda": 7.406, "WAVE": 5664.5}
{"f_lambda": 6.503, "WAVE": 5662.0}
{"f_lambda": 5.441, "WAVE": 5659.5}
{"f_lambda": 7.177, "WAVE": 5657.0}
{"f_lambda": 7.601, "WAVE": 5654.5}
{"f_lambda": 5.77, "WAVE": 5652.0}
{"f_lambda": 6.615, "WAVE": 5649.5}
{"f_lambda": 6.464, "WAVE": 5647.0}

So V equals 1.3 AA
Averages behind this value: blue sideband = 6.83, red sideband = 6.36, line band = 6.26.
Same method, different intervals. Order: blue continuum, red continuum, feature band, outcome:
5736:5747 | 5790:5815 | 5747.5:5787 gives -0.9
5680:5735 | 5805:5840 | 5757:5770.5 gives -0.8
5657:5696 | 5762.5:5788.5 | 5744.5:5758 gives 0.3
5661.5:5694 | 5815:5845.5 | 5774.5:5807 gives 2.0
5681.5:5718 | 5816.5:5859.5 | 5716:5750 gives -1.8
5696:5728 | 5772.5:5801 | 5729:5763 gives -0.8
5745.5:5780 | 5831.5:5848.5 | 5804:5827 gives 1.9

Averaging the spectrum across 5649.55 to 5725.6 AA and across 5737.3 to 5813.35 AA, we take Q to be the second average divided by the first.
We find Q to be 1.0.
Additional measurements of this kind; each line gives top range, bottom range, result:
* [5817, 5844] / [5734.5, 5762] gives 1.08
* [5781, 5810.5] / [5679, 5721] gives 1.02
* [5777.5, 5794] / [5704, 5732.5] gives 1.04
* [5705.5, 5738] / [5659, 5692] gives 0.96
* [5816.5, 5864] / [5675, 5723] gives 1.04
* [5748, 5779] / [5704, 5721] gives 1.07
